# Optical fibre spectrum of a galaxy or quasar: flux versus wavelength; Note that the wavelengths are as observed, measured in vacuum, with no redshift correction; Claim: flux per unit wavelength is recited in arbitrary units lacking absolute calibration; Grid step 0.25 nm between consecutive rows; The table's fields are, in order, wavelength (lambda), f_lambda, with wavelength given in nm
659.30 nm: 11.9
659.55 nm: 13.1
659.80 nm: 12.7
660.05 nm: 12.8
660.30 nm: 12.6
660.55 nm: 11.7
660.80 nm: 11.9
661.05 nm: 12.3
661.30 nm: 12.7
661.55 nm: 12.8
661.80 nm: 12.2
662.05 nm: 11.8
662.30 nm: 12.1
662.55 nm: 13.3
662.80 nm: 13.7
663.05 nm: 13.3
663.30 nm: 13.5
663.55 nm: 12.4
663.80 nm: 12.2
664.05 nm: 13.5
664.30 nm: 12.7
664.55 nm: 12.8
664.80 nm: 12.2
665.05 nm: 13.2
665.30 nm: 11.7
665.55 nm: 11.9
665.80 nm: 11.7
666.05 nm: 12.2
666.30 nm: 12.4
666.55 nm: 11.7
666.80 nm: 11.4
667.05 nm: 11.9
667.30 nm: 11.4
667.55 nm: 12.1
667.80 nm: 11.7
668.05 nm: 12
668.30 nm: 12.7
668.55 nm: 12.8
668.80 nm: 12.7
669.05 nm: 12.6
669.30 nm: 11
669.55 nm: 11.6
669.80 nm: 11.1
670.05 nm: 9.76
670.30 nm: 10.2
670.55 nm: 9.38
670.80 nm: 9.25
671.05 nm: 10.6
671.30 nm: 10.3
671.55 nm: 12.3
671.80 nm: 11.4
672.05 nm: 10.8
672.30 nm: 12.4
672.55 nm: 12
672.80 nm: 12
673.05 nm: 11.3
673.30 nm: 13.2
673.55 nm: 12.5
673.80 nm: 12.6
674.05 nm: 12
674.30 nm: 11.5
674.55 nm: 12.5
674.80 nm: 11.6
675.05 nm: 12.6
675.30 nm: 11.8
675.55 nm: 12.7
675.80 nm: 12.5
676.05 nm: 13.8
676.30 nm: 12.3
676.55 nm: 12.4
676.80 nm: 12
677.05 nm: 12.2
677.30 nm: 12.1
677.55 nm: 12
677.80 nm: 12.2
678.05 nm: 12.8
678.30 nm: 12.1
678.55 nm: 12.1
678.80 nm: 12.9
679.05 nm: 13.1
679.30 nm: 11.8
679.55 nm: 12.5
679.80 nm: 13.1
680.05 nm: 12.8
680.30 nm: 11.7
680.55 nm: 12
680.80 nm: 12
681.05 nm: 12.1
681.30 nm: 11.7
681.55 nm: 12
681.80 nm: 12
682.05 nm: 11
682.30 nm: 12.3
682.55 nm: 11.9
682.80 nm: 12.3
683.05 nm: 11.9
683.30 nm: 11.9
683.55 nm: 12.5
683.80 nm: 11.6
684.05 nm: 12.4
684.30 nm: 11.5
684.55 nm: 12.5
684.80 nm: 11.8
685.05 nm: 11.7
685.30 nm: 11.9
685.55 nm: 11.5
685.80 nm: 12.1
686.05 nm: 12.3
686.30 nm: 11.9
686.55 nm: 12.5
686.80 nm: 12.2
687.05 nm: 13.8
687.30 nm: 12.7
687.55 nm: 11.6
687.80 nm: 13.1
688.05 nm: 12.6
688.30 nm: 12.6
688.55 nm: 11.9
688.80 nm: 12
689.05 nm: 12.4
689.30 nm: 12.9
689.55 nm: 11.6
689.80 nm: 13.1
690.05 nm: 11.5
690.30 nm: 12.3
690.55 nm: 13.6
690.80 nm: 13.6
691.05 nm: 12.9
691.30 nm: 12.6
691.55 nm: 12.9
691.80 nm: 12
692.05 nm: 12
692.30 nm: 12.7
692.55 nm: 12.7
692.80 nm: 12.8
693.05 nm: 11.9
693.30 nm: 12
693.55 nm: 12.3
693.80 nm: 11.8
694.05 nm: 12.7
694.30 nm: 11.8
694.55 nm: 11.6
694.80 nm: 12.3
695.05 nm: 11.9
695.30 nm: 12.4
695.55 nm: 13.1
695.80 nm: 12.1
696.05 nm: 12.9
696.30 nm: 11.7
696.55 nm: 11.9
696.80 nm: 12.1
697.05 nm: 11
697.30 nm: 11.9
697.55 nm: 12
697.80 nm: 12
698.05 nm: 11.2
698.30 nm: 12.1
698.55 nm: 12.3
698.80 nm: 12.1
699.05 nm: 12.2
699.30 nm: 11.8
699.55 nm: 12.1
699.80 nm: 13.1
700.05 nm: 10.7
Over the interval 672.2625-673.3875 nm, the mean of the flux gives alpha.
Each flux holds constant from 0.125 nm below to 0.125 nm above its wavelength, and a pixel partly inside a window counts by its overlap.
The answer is 12.1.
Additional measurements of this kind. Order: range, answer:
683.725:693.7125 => 12.4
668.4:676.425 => 11.7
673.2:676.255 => 12.4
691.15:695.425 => 12.3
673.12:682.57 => 12.3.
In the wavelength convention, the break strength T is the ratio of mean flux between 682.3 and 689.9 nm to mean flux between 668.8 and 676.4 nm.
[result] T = 1.05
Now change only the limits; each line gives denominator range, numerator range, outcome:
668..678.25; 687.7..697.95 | 1.04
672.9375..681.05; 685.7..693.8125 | 1.01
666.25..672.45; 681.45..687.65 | 1.06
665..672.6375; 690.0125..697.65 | 1.07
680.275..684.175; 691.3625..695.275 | 1.02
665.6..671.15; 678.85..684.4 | 1.06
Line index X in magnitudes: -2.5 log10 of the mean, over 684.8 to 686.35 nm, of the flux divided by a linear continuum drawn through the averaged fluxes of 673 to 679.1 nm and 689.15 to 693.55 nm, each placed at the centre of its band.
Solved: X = 0.05 mag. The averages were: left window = 12.4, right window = 12.5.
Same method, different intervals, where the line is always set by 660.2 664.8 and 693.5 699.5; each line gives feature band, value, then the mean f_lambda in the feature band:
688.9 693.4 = -0.03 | 12.5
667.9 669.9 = 0.04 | 12.1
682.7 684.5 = 0.02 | 12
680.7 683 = 0.03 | 11.9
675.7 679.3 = -0.01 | 12.4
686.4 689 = -0.03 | 12.5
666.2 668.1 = 0.07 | 11.8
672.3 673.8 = 0.02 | 12.3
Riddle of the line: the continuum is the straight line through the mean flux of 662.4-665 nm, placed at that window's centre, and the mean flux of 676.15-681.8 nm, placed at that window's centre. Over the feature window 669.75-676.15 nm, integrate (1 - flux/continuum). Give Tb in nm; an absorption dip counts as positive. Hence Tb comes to 0.47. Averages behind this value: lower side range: 13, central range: 11.6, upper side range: 12.3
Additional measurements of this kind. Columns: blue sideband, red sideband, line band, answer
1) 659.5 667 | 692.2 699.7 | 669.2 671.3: 0.35 nm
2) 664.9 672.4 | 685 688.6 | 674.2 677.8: -0.13 nm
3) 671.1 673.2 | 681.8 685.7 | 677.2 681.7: -0.19 nm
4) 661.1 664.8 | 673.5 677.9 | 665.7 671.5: 0.52 nm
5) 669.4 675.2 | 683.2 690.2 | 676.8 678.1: -0.05 nm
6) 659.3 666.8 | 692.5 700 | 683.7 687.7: 0.03 nm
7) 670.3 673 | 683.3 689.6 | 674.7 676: -0.12 nm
